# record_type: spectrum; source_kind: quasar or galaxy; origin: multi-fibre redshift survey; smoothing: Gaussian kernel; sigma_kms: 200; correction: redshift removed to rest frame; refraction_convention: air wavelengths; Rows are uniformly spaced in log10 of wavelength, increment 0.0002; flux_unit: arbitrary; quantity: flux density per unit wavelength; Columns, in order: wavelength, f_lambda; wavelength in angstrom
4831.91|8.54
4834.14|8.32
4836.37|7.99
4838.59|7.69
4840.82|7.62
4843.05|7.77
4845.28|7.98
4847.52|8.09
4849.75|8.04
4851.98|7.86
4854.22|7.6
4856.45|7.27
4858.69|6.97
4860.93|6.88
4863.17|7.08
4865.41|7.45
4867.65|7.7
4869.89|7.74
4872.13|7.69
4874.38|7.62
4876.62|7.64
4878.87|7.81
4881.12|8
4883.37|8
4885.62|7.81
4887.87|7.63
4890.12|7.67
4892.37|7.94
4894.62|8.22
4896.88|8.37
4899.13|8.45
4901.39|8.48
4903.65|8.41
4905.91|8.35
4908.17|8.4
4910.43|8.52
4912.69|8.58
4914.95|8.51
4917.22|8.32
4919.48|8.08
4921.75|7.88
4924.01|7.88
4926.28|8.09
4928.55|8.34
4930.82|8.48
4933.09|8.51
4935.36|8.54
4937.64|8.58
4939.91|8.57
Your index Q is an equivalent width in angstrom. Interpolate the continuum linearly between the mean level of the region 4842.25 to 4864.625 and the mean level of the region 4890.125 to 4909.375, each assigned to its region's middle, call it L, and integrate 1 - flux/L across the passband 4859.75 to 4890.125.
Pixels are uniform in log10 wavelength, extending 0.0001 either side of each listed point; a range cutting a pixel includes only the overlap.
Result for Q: 1.1 angstrom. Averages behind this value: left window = 7.55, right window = 8.29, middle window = 7.62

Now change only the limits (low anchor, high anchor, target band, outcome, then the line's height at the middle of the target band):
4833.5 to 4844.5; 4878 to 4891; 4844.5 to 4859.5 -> 0.30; 7.85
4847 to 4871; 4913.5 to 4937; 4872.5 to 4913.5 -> -1.00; 7.9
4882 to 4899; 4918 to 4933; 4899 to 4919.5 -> -0.89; 8.08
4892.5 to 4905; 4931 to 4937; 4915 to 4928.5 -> 0.56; 8.46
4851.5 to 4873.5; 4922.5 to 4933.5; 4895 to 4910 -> -0.93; 7.91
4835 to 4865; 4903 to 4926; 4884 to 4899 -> 0.13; 8.04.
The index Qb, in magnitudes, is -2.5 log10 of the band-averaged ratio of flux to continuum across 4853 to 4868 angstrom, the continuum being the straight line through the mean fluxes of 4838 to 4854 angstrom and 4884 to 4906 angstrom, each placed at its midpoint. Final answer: 0.096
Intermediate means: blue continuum 7.85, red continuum 8.12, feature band 7.26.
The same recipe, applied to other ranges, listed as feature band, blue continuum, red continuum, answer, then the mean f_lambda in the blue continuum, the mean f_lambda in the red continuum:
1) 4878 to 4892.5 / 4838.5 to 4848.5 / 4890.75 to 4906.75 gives 0.05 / 7.83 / 8.3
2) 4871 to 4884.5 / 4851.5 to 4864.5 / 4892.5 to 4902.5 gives 0.00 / 7.25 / 8.34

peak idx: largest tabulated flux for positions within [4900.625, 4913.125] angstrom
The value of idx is 8.58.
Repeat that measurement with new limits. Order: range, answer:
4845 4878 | 8.09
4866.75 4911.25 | 8.52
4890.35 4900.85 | 8.45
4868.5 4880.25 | 7.81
